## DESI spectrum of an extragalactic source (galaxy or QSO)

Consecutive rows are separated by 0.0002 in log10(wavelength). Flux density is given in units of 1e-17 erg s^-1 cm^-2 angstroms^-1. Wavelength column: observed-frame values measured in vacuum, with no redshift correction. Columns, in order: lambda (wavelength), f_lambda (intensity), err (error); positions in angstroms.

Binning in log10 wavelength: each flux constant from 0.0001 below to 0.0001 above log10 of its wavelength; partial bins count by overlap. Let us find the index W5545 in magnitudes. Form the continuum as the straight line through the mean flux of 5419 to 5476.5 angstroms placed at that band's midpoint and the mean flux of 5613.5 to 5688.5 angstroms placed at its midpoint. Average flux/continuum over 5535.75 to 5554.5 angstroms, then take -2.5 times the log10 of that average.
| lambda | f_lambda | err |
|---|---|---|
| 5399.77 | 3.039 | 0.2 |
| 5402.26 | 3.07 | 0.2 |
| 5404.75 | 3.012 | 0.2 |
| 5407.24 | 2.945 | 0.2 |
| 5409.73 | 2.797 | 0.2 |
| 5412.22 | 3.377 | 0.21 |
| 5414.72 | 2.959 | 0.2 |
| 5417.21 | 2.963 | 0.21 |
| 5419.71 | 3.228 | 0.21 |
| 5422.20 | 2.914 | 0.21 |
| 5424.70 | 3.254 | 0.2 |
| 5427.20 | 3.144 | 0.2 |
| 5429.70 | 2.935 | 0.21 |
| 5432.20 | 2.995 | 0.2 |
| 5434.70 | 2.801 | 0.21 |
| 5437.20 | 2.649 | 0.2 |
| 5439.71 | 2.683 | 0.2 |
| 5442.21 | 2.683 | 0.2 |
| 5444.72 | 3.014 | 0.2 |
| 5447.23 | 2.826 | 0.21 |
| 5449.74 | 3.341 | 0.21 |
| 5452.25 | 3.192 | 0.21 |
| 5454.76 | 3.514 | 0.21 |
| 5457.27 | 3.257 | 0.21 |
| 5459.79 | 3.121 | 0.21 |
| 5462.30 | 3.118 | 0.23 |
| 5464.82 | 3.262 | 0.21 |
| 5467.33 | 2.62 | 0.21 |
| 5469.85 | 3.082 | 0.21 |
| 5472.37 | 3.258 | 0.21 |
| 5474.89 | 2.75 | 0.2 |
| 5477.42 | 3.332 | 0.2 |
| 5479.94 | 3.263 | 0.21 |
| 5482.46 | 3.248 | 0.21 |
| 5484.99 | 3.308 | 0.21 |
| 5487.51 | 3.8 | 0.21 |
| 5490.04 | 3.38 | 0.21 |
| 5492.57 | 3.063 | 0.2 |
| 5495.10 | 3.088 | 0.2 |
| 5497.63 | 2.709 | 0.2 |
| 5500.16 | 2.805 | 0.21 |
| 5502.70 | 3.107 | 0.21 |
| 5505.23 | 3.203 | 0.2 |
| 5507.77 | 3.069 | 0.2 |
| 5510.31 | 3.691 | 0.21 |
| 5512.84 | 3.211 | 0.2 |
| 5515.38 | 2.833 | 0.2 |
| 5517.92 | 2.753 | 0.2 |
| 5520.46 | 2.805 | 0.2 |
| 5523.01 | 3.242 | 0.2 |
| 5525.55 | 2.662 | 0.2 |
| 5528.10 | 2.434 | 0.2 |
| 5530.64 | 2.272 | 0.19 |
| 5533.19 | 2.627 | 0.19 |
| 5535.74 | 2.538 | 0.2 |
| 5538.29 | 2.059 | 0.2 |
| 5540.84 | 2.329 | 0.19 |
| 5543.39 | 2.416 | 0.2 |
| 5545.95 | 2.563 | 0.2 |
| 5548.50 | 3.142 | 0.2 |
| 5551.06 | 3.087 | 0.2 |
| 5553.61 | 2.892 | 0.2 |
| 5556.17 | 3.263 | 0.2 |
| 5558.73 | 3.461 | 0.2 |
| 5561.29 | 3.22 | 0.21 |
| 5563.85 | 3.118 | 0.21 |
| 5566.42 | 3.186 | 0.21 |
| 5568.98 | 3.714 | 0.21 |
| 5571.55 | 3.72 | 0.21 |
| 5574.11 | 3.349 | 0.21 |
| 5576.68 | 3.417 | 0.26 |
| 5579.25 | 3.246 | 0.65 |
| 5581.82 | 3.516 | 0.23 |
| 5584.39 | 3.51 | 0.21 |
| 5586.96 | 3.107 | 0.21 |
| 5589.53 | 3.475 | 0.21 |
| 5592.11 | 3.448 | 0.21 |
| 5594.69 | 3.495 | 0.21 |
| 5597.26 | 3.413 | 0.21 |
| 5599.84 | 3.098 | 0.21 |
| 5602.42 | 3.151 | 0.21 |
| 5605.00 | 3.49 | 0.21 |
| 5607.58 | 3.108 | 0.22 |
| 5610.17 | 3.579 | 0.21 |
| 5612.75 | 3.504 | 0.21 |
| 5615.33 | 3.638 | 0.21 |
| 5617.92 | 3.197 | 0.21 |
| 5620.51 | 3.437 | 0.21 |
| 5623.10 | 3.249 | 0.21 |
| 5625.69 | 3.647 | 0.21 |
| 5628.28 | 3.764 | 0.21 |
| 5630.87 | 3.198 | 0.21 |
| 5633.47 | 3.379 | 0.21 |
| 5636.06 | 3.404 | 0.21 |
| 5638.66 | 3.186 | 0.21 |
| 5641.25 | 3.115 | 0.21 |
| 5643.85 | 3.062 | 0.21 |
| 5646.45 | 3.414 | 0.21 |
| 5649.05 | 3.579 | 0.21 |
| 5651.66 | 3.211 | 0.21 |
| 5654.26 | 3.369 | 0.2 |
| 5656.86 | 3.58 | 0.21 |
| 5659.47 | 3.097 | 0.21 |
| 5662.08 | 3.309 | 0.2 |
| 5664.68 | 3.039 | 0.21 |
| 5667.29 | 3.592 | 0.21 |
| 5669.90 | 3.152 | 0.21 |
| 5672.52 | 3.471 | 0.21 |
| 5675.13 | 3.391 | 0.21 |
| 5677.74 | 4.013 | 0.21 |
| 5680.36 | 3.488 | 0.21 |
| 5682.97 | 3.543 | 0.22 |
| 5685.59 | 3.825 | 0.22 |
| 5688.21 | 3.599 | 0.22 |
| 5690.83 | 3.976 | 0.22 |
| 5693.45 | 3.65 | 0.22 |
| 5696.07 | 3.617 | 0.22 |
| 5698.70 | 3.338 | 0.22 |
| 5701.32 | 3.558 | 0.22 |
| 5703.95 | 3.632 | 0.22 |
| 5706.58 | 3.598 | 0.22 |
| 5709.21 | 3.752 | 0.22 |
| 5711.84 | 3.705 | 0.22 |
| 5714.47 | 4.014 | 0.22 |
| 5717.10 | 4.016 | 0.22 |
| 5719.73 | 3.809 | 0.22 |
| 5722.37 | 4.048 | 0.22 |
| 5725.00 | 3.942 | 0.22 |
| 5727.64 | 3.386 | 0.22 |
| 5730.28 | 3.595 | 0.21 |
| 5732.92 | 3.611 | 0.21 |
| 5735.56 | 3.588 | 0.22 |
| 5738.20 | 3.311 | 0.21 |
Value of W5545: 0.22 mag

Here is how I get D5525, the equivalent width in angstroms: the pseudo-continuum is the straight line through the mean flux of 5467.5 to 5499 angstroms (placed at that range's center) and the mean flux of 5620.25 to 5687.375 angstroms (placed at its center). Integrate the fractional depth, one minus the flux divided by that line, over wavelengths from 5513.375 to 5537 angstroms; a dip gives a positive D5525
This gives 3.84 angstroms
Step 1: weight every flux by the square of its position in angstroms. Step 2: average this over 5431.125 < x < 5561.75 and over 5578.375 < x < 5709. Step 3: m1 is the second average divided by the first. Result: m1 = 1.2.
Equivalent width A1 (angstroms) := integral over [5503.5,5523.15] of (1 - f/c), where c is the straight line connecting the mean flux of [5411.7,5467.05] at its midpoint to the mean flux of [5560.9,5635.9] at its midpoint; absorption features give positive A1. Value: 0.7 angstroms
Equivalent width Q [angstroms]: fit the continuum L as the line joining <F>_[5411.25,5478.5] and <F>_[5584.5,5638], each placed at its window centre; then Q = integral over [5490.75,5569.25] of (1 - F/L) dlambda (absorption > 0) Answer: 7.5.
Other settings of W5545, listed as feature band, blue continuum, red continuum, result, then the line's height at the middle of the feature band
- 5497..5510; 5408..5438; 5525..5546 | -0.18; 2.58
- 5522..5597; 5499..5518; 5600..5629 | 0.07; 3.25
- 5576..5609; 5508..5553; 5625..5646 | -0.08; 3.1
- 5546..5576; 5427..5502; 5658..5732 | 0.01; 3.3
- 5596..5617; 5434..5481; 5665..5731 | 0.02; 3.42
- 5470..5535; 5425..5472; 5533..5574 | -0.01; 3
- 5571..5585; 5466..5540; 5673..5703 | -0.07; 3.24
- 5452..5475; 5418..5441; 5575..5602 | -0.03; 3.04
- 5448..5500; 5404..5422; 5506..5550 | -0.10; 2.88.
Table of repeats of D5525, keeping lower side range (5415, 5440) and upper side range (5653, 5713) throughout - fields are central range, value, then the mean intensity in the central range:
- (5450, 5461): -0.9 angstroms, 3.28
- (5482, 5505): -0.4 angstroms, 3.17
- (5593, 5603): 0.1 angstroms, 3.31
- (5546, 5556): 0.7 angstroms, 3.01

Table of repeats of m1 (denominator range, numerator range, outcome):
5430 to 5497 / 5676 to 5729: 1.31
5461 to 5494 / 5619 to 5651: 1.12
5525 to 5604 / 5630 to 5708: 1.17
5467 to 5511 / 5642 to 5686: 1.15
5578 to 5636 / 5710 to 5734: 1.16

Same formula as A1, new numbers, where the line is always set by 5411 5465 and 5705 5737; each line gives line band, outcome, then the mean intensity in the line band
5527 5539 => 3.24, 2.4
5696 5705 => 0.44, 3.52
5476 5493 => -0.99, 3.35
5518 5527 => 1.07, 2.87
